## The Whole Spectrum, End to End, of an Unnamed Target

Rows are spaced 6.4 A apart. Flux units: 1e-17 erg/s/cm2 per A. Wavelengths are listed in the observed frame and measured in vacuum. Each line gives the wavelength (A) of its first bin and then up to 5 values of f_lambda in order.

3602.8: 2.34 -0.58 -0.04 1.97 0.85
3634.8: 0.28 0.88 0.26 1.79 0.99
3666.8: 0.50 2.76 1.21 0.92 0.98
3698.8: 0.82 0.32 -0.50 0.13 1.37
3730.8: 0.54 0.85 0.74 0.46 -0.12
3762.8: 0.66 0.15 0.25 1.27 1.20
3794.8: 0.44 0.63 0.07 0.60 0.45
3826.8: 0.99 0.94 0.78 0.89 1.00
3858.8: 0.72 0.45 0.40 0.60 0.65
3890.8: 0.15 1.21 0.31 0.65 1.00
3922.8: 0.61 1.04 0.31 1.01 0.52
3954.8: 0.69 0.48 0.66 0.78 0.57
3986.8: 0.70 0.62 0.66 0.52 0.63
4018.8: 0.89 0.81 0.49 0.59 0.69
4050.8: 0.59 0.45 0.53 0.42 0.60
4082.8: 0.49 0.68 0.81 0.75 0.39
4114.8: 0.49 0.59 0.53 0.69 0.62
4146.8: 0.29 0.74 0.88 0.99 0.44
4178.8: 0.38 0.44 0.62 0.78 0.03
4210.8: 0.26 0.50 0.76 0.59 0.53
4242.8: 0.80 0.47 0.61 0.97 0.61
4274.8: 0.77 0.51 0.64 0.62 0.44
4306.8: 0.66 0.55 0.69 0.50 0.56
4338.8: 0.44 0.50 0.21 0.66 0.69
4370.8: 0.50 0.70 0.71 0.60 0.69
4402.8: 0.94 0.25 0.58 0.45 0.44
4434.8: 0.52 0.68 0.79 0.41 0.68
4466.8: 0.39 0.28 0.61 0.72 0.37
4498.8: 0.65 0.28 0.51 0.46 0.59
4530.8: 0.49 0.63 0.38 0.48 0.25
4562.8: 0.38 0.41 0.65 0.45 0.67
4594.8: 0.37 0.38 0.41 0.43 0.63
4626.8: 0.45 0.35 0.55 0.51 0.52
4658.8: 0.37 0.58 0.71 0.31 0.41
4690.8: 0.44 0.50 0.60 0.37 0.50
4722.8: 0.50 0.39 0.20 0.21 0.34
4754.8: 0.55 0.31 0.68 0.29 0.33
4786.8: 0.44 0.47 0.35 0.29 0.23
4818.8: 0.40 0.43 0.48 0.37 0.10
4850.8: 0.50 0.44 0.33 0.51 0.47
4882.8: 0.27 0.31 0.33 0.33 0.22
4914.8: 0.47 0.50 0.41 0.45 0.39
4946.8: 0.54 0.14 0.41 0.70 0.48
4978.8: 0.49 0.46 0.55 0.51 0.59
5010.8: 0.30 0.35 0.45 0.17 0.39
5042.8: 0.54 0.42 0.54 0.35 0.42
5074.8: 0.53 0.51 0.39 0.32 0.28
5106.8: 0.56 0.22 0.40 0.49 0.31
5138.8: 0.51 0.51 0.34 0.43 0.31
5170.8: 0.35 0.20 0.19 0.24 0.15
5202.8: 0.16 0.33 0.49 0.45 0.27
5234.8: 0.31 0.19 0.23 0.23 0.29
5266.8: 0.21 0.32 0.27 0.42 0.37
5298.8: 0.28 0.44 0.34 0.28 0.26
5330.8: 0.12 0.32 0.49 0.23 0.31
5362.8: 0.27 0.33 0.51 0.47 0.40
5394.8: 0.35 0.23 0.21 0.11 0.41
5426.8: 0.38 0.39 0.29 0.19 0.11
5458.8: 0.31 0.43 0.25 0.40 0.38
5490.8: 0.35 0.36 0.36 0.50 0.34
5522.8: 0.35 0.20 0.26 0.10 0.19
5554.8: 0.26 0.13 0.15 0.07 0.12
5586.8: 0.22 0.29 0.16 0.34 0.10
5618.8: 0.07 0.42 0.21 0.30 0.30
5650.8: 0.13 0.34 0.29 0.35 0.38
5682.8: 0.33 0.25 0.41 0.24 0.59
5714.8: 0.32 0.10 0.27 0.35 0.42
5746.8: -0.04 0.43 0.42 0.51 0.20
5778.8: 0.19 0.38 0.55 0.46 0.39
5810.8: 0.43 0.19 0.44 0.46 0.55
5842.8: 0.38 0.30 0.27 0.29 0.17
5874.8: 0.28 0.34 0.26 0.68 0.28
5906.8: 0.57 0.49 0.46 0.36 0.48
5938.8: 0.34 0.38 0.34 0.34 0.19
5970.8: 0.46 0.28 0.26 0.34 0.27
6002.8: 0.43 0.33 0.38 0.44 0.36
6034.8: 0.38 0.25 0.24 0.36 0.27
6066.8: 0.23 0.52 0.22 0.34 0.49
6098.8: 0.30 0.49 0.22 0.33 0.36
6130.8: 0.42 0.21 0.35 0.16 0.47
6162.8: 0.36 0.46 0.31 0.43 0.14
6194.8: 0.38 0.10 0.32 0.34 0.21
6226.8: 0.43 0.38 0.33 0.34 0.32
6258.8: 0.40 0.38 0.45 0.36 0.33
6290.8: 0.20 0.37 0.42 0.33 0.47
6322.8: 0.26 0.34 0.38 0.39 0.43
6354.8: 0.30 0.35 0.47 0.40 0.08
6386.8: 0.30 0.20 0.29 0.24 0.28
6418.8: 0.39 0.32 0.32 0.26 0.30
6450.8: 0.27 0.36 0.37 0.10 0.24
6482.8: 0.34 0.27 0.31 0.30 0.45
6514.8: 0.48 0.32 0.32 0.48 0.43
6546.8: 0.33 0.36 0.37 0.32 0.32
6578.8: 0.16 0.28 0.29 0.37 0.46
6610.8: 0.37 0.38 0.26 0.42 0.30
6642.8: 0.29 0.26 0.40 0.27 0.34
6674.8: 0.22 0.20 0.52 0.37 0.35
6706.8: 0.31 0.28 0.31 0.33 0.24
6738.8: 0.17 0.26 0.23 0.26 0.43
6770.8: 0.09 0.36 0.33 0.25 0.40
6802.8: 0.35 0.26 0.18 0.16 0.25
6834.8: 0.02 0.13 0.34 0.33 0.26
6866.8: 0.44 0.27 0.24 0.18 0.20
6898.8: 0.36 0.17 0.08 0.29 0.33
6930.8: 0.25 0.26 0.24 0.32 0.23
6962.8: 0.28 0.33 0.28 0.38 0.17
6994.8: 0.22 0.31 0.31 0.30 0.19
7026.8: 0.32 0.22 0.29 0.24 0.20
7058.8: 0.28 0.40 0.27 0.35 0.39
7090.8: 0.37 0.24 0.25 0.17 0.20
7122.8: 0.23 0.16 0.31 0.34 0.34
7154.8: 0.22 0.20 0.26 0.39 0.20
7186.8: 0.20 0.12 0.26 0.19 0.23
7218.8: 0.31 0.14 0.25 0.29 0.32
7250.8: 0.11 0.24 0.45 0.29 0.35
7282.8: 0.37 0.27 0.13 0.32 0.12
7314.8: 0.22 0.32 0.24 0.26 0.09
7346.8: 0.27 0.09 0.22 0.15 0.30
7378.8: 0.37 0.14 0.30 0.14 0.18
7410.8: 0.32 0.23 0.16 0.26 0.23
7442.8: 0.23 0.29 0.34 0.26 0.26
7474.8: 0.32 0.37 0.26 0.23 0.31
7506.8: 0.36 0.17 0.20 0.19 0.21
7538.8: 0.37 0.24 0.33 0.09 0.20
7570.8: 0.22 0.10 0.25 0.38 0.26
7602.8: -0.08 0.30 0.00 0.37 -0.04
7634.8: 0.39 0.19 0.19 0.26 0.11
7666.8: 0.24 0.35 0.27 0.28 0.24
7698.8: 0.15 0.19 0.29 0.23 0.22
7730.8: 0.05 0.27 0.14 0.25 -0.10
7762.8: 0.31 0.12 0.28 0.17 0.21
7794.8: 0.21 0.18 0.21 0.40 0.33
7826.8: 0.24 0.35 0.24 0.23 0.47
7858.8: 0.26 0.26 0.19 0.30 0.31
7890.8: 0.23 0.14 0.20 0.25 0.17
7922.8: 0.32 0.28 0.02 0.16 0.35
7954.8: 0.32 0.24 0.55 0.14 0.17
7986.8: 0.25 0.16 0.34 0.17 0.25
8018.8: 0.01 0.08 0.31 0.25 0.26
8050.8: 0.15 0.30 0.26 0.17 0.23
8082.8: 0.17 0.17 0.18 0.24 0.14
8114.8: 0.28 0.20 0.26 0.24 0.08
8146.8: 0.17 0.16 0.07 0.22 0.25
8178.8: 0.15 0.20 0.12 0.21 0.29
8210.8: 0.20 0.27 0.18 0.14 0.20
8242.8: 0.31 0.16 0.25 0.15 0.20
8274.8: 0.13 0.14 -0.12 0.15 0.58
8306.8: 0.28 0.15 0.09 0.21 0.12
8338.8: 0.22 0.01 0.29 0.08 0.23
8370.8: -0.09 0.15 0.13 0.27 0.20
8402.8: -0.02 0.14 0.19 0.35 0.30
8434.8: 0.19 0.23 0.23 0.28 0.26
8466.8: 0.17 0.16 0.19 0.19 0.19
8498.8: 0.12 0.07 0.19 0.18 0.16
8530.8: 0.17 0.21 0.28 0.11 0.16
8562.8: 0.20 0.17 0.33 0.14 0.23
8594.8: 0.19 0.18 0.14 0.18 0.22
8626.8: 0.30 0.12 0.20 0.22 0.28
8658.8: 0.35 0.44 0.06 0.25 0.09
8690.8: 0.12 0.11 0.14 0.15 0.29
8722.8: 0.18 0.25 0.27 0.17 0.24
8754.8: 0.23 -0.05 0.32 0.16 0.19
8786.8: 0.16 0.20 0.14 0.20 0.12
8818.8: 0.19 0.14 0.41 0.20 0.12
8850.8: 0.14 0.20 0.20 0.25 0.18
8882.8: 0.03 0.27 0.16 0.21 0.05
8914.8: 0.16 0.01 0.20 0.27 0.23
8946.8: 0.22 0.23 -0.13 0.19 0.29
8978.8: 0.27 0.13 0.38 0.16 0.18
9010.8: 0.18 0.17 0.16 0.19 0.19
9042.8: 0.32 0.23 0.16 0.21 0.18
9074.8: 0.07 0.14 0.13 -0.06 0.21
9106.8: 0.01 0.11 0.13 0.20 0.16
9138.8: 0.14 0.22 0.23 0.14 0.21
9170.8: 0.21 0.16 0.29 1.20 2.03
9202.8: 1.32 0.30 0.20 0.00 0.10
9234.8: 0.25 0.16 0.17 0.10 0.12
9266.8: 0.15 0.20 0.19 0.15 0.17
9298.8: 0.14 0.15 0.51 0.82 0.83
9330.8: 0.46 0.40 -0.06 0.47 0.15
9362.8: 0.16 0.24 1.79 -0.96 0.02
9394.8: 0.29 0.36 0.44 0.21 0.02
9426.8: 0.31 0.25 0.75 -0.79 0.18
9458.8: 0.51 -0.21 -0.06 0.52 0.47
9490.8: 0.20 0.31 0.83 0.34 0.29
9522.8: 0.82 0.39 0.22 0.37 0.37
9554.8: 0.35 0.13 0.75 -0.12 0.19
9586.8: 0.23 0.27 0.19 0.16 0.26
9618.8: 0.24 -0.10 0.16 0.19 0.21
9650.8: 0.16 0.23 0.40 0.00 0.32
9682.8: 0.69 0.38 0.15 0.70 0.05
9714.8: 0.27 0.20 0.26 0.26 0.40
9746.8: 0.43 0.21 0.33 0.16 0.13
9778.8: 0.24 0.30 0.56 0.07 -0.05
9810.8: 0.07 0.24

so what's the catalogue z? 1.466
